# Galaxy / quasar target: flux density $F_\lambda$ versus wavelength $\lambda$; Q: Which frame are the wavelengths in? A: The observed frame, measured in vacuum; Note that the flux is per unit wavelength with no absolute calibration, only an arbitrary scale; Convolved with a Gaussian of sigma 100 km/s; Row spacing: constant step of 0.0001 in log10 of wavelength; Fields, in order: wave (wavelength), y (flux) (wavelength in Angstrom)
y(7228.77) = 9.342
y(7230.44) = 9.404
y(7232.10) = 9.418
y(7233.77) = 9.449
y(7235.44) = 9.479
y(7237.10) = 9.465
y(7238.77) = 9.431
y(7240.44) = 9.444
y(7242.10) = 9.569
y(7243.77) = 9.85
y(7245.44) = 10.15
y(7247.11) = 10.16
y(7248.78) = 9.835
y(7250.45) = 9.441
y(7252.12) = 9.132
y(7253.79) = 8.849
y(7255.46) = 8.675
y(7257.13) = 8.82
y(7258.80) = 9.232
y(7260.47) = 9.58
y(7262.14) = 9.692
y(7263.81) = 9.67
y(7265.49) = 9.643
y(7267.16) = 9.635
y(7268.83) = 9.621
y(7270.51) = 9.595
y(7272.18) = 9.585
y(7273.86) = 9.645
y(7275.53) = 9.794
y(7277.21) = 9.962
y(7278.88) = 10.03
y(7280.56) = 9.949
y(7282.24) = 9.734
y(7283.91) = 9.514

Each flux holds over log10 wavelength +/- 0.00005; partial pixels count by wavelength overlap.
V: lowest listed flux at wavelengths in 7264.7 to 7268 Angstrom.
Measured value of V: 9.635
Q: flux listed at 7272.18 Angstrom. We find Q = 9.585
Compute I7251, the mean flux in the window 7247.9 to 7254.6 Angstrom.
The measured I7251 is 9.32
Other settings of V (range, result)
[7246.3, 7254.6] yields 8.849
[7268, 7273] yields 9.585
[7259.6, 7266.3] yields 9.58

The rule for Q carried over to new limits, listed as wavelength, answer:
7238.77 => 9.431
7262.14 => 9.692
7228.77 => 9.342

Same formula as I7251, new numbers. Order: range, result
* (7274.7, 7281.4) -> 9.93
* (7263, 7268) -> 9.65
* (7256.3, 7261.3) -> 9.22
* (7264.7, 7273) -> 9.62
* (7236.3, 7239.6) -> 9.44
